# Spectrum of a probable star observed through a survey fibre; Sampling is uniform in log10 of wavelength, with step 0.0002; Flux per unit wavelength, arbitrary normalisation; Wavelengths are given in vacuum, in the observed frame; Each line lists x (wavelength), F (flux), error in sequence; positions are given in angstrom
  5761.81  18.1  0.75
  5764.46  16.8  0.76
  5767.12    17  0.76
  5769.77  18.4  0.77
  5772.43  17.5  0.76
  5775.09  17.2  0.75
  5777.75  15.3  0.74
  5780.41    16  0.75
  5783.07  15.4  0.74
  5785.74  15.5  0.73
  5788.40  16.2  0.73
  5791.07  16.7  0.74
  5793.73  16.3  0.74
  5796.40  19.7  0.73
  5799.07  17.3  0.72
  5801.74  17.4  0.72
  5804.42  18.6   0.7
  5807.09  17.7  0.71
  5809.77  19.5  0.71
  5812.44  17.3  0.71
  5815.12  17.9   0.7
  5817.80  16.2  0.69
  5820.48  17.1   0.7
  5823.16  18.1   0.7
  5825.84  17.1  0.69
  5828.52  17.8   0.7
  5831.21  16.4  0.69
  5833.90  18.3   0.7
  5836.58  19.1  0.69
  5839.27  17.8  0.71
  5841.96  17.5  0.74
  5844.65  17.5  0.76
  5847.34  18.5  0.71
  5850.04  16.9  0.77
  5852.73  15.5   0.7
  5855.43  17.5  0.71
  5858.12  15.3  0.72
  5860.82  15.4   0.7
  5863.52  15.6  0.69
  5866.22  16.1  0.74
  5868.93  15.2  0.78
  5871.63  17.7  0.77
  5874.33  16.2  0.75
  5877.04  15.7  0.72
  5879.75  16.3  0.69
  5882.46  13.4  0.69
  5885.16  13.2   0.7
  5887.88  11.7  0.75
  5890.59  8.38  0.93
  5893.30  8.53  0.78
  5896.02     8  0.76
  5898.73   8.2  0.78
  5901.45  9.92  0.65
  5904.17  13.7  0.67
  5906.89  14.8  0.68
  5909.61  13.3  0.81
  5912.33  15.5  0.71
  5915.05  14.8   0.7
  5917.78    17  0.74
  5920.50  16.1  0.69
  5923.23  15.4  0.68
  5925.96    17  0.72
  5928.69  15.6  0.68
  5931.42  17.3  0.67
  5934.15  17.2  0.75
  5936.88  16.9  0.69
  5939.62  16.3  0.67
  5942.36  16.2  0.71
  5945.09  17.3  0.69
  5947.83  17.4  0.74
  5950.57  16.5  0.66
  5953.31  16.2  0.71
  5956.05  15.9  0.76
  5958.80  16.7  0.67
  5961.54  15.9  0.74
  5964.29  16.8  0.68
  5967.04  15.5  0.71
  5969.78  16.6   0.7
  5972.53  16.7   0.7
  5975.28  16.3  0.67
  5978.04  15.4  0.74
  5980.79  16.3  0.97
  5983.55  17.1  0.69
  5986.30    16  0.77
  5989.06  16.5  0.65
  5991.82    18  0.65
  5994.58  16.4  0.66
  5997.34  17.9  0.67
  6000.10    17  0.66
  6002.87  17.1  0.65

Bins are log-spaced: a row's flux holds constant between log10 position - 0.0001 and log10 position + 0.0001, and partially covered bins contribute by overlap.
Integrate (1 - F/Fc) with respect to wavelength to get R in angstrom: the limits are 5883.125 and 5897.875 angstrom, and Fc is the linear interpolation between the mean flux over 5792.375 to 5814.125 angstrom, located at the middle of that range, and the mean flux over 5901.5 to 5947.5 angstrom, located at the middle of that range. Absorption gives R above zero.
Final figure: 5.7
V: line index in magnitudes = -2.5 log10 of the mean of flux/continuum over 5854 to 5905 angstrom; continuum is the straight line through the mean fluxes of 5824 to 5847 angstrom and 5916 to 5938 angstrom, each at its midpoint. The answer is 0.26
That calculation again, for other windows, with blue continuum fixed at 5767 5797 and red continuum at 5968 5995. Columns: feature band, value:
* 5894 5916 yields 0.34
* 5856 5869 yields 0.06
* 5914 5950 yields 0.00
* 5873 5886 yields 0.11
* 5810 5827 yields -0.05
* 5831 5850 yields -0.08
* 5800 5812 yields -0.09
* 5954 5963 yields 0.02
